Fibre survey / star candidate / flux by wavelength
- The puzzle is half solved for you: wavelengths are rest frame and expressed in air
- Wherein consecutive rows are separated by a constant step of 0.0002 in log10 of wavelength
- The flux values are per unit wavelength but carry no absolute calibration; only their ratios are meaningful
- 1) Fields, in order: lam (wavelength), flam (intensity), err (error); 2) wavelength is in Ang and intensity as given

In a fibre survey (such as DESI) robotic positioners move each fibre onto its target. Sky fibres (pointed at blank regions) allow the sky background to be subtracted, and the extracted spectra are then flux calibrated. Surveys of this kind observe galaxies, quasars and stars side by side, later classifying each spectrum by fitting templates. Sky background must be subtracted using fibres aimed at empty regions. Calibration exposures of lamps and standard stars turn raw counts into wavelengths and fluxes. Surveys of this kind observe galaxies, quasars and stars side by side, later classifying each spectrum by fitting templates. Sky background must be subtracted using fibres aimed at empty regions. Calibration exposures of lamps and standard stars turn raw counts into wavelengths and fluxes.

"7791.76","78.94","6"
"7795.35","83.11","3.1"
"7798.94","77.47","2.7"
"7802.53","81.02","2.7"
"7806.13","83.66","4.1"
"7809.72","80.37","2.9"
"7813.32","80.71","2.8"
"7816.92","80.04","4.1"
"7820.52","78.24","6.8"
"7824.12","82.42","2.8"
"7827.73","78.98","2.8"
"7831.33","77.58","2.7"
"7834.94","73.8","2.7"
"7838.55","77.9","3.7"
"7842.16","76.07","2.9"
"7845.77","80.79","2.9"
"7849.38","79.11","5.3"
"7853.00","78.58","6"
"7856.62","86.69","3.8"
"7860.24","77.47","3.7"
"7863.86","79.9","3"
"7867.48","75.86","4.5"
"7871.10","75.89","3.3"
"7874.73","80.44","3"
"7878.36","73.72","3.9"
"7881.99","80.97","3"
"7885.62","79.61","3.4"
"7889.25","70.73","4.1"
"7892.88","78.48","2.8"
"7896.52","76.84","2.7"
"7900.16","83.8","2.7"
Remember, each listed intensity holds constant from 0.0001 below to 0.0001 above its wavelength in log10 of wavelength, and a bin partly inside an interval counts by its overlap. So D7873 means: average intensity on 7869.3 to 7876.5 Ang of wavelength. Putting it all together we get 78.1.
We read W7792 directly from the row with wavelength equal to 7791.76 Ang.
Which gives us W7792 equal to 78.94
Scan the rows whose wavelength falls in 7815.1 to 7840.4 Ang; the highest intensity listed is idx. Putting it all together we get 82.42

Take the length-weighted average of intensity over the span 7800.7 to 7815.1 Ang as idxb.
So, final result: 81.4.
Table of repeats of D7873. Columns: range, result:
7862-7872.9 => 77.3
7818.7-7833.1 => 79.3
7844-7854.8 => 79.5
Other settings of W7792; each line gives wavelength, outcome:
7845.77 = 80.79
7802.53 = 81.02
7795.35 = 83.11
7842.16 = 76.07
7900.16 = 83.8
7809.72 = 80.37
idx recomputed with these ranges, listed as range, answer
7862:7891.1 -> 80.97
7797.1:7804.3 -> 81.02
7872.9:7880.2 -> 80.44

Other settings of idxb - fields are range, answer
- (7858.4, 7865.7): 78.7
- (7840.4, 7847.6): 78.5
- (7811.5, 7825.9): 80.3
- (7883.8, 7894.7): 76.3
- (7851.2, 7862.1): 80.9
